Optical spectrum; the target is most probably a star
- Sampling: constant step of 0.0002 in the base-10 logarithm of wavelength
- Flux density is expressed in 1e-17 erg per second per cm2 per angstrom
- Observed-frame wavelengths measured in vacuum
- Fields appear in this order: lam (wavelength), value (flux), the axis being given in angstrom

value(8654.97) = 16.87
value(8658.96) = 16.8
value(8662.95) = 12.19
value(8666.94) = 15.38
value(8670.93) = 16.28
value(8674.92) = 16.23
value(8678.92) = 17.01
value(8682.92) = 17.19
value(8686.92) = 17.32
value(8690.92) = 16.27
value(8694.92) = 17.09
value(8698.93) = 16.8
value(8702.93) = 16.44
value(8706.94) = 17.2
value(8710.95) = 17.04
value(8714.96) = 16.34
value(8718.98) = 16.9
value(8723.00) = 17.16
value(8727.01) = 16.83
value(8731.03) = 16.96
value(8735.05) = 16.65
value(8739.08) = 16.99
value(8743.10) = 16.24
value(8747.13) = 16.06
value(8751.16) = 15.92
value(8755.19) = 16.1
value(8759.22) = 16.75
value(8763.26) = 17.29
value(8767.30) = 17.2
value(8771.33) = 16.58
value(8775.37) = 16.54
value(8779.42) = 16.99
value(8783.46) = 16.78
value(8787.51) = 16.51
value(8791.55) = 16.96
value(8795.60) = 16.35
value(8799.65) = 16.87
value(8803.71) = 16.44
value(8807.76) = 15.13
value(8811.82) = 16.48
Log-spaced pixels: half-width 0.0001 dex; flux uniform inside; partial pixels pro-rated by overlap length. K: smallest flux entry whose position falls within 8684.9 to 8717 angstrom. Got 16.27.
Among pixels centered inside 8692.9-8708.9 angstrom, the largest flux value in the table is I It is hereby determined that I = 17.2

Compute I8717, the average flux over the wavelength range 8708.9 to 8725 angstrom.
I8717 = 16.9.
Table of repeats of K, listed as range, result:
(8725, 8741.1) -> 16.65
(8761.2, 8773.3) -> 16.58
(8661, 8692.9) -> 12.19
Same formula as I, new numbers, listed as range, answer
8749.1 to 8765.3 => 17.29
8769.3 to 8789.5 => 16.99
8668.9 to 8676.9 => 16.28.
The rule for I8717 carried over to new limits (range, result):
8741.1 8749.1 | 16.1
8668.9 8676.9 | 16.3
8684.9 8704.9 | 16.8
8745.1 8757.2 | 16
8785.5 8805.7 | 16.6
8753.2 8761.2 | 16.4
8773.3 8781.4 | 16.7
